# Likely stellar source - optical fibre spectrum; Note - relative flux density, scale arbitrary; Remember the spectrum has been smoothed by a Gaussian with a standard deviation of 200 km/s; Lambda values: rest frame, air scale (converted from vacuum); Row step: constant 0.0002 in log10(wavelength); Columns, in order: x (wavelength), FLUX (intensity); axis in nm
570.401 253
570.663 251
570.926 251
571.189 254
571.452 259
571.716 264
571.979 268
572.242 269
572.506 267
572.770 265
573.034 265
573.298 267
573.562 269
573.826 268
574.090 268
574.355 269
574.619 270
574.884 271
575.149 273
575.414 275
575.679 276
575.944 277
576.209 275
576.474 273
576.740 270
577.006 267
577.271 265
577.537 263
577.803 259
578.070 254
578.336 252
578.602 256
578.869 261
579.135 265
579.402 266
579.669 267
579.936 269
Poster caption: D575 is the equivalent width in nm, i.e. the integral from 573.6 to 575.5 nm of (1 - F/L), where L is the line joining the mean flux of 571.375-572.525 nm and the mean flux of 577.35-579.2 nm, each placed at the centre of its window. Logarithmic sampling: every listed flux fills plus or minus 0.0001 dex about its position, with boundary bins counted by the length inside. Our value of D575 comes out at -0.056 nm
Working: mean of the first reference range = 265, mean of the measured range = 270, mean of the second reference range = 259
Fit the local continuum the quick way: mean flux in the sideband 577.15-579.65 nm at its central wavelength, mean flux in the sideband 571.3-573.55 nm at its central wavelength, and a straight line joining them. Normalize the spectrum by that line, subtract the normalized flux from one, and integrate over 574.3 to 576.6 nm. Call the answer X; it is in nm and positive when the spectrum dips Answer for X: -0.09 nm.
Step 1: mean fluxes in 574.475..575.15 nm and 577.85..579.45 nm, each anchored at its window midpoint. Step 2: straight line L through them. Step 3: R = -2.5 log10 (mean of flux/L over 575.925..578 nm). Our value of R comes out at -0.01 mag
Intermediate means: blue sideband 271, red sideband 259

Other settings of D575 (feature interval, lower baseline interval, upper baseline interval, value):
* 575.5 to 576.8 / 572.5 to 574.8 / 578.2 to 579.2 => -0.057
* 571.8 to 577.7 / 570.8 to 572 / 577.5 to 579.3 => -0.253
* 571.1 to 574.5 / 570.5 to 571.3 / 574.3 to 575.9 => -0.055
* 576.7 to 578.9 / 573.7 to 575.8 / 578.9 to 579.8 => 0.058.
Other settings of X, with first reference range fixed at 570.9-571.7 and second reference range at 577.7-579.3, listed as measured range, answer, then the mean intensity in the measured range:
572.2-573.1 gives -0.03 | 266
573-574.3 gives -0.05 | 268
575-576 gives -0.07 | 275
